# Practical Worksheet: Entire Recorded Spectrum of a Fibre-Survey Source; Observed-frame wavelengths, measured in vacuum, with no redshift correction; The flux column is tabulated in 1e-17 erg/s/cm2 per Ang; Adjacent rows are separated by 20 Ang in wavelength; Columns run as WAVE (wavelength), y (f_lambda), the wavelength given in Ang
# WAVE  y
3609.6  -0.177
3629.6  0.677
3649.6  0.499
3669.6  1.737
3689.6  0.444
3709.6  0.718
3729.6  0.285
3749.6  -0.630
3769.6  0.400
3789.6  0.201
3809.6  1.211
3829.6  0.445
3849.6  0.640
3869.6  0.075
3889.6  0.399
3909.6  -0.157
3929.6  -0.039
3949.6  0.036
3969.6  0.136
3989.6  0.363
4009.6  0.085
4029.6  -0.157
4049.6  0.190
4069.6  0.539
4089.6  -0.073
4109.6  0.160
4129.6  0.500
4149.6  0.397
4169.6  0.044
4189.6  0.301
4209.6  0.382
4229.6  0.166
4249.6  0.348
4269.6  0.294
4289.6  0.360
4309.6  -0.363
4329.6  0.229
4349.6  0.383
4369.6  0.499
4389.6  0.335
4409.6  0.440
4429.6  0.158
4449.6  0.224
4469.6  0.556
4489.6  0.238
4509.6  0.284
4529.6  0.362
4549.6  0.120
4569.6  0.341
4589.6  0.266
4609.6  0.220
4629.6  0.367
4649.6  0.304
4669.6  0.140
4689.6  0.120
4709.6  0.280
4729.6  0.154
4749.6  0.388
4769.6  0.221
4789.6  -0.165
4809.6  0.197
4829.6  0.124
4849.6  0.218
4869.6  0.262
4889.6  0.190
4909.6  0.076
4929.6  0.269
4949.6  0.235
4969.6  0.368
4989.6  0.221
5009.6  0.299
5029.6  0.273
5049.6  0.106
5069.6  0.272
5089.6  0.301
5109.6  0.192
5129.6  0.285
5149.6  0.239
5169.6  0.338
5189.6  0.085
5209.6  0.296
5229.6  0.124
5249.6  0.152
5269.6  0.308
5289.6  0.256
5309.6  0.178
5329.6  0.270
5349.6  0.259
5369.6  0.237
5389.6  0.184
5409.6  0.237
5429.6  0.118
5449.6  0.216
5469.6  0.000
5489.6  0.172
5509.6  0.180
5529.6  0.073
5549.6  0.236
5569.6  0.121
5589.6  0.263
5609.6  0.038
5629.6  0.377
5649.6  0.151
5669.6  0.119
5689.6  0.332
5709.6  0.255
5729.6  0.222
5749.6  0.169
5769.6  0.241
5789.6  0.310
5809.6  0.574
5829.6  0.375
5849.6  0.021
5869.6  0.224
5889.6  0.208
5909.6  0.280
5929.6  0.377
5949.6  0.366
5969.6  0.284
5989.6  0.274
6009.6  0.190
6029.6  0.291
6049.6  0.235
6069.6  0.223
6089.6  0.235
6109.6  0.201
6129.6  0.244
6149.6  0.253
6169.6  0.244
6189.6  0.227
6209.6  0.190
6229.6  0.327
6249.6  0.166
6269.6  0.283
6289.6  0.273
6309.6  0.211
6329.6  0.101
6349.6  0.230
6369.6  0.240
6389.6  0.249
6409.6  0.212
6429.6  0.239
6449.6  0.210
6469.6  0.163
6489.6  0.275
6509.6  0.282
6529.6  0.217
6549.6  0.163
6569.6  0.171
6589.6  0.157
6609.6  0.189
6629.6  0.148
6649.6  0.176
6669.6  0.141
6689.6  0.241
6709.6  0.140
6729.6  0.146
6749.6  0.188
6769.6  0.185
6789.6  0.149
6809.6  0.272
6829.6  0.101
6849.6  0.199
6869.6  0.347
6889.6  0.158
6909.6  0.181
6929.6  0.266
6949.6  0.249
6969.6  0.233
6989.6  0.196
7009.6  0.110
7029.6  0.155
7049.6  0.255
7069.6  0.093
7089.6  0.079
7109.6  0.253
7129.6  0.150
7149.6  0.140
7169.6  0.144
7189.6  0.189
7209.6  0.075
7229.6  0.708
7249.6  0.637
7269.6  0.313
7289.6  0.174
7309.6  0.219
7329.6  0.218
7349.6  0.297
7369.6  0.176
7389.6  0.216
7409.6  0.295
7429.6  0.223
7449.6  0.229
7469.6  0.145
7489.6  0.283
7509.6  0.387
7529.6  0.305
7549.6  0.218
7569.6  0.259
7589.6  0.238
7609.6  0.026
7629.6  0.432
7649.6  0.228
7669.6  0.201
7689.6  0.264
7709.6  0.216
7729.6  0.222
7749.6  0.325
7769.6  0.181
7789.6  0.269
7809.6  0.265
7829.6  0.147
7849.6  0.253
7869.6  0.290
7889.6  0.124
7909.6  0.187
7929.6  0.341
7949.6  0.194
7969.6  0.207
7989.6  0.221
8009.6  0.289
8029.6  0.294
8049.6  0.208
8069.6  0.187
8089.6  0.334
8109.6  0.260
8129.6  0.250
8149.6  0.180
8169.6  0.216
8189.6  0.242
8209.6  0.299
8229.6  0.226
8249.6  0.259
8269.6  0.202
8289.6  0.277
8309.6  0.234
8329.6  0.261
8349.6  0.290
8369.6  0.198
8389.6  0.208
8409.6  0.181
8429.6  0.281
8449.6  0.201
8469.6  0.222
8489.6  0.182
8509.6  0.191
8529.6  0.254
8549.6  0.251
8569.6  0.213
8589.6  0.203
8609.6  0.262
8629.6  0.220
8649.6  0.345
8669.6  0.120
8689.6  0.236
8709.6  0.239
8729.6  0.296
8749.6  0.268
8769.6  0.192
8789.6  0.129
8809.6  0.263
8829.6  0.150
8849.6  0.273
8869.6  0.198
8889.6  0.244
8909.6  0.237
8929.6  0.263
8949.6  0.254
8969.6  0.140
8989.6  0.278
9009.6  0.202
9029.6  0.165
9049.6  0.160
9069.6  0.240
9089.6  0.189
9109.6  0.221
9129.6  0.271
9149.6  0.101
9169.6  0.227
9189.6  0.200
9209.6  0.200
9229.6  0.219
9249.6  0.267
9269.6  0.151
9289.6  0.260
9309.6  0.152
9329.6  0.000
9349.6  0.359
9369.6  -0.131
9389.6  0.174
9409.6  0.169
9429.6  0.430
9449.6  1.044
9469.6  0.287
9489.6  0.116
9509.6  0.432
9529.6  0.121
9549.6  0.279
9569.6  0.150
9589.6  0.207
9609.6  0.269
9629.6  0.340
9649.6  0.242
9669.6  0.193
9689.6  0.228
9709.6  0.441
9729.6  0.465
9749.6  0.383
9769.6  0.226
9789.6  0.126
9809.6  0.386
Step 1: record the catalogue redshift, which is 0.941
